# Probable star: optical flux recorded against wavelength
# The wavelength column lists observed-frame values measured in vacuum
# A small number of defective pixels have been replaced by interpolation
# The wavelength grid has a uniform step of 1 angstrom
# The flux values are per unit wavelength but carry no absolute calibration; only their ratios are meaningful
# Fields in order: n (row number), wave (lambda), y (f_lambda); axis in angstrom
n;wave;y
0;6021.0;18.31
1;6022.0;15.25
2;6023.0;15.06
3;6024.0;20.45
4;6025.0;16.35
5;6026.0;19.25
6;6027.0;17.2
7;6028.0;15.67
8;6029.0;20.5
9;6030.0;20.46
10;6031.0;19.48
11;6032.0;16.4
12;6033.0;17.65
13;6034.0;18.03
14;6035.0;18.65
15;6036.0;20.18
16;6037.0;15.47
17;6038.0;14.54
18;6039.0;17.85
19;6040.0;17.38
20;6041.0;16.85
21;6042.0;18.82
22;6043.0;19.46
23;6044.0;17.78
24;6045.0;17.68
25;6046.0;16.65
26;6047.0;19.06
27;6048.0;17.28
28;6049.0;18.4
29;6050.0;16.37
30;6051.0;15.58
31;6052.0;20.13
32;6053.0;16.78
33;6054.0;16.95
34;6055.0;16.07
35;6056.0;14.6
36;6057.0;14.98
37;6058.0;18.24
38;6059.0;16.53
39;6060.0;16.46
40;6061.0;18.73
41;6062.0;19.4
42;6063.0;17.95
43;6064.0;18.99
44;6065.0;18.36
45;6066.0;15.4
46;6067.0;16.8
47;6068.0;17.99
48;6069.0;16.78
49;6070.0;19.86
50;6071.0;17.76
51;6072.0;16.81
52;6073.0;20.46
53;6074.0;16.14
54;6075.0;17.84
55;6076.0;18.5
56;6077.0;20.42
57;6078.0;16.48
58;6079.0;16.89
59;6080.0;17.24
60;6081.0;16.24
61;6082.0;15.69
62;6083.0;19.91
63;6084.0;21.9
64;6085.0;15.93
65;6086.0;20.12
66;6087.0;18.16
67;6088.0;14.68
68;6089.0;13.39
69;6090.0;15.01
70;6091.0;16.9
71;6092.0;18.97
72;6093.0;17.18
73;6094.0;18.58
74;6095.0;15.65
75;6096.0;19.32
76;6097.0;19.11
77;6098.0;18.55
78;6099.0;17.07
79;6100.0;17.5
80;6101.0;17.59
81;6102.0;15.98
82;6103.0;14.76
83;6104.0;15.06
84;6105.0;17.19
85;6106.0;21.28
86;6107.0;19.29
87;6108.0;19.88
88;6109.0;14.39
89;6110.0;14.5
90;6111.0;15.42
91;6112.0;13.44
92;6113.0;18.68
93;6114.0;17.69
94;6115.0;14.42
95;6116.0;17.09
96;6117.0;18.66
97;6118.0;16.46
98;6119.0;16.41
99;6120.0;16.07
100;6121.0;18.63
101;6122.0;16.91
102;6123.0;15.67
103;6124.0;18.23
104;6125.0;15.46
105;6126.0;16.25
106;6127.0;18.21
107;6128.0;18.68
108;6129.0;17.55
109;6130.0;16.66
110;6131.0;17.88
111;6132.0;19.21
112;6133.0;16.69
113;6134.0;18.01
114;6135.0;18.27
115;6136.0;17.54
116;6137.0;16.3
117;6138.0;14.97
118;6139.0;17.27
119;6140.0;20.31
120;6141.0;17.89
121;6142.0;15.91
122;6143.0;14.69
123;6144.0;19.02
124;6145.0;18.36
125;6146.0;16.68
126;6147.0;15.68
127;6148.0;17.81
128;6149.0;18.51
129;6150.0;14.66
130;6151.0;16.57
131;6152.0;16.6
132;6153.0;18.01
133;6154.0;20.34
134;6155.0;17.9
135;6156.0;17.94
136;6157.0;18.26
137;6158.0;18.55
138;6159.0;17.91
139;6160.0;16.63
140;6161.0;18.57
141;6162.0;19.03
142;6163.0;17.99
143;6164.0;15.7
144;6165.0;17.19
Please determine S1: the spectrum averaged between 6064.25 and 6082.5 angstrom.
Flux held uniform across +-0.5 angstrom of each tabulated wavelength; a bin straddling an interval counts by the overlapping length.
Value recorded 17.6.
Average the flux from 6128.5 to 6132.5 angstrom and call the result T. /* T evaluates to 17.8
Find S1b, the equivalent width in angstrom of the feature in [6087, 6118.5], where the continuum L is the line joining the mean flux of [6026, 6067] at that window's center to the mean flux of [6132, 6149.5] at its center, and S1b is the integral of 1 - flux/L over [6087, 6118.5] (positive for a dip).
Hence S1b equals 1.0 angstrom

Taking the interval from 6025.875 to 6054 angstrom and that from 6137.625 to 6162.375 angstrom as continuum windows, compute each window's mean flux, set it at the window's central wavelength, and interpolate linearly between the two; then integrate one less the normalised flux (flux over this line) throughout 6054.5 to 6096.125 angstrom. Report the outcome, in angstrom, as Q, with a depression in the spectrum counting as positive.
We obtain 0.6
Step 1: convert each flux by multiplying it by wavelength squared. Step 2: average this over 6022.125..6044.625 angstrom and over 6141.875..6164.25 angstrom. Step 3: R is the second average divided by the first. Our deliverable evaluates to 1.0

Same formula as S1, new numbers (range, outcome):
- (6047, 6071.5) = 17.4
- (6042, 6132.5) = 17.4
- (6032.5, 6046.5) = 17.6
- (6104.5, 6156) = 17.2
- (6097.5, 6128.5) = 16.9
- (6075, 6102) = 17.6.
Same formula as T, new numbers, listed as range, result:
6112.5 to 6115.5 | 16.9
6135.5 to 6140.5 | 17.3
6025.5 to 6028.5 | 17.4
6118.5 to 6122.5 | 17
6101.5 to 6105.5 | 15.7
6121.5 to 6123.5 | 16.3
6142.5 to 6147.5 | 16.9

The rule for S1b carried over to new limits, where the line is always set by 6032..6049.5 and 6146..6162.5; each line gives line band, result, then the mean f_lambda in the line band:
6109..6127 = 1.23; 16.5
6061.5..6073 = -0.16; 17.9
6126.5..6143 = 0.16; 17.5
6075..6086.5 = -0.27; 18.1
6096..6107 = 0.06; 17.6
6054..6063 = 0.39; 16.9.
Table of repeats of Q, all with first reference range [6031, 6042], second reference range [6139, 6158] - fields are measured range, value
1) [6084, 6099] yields 0.1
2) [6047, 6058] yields 0.4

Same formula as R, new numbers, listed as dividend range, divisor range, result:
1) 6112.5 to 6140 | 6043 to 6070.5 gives 1.01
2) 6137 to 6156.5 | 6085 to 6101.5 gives 1.02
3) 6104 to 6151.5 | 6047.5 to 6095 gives 1.00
